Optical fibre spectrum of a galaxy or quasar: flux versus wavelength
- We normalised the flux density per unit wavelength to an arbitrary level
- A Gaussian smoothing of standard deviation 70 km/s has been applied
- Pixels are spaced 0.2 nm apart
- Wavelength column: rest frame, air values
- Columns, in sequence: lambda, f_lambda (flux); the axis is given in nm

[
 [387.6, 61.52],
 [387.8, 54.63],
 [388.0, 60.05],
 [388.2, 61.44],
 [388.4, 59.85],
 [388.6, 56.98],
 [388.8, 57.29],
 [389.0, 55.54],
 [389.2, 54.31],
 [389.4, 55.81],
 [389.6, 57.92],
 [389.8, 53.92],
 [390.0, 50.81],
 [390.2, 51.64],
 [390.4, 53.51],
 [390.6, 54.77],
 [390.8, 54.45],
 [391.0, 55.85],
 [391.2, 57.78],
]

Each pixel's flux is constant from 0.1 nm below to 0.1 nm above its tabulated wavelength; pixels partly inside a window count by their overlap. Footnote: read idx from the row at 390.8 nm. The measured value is 54.45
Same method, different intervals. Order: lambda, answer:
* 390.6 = 54.77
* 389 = 55.54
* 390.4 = 53.51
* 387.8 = 54.63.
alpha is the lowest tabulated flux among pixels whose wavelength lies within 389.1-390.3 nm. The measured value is 50.81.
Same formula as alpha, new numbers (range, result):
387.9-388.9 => 56.98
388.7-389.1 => 55.54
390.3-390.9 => 53.51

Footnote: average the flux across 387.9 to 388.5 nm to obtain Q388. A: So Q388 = 60.4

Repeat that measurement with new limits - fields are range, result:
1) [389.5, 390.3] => 53.6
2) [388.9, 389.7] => 55.9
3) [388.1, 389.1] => 58.2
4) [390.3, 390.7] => 54.1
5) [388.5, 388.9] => 57.1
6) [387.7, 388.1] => 57.3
